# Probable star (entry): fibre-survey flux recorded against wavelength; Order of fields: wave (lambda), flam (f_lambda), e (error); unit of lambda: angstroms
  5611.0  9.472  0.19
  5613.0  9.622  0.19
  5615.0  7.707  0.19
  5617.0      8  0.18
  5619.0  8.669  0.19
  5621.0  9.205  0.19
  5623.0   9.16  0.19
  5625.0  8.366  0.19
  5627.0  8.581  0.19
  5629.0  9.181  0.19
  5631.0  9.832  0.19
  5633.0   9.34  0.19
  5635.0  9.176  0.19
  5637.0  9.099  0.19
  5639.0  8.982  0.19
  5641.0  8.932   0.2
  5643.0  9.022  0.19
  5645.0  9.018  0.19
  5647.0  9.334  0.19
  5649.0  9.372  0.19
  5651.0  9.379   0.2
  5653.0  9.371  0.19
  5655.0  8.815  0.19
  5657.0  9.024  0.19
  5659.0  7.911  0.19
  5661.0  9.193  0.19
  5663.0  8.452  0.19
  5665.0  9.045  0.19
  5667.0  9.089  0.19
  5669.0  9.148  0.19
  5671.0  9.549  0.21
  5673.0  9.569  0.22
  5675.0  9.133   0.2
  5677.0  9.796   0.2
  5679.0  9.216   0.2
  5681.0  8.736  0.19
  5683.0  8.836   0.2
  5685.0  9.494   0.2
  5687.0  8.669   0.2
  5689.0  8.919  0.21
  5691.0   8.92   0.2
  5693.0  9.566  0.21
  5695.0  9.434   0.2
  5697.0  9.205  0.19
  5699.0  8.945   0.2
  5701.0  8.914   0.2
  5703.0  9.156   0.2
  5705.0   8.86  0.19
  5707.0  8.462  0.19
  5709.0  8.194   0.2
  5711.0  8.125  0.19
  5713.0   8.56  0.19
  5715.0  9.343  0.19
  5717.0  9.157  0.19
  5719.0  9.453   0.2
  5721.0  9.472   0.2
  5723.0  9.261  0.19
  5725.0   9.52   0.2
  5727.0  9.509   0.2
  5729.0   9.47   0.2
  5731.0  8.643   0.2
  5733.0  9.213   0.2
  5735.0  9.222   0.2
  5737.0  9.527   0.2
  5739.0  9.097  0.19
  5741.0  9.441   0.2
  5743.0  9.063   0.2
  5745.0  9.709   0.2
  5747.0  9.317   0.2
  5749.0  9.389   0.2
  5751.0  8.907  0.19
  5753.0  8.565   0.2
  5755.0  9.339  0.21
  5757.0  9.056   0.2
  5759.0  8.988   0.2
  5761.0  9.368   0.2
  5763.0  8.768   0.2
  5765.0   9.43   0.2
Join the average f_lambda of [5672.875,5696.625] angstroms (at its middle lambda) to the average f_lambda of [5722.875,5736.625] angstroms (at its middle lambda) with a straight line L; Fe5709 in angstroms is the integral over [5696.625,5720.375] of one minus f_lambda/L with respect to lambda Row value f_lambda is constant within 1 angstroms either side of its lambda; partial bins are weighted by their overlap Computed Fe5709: 0.9 angstroms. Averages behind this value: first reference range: 9.18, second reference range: 9.27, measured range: 8.87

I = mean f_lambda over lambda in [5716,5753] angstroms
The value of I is 9.28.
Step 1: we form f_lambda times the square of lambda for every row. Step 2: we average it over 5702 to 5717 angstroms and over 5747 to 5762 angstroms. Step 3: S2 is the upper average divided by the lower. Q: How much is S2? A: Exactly 1.06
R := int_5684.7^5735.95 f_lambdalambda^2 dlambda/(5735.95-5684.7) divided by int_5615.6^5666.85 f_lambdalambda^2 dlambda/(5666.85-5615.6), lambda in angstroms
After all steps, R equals 1.0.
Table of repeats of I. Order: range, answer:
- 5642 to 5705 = 9.1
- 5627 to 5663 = 9.08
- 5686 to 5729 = 9.04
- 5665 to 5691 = 9.16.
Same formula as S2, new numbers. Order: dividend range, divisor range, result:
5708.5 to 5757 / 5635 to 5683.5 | 1.03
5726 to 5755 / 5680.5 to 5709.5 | 1.04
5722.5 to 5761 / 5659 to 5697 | 1.03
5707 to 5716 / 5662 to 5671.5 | 0.96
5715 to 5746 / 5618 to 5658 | 1.06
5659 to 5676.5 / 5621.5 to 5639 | 1.01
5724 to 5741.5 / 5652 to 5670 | 1.07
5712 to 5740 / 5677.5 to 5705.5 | 1.03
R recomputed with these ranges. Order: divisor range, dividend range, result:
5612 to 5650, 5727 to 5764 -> 1.06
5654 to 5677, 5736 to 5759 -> 1.05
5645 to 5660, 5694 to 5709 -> 1.01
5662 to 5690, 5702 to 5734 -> 1.00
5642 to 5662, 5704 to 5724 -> 1.00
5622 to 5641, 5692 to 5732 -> 1.03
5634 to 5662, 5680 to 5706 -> 1.02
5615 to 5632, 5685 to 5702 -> 1.06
